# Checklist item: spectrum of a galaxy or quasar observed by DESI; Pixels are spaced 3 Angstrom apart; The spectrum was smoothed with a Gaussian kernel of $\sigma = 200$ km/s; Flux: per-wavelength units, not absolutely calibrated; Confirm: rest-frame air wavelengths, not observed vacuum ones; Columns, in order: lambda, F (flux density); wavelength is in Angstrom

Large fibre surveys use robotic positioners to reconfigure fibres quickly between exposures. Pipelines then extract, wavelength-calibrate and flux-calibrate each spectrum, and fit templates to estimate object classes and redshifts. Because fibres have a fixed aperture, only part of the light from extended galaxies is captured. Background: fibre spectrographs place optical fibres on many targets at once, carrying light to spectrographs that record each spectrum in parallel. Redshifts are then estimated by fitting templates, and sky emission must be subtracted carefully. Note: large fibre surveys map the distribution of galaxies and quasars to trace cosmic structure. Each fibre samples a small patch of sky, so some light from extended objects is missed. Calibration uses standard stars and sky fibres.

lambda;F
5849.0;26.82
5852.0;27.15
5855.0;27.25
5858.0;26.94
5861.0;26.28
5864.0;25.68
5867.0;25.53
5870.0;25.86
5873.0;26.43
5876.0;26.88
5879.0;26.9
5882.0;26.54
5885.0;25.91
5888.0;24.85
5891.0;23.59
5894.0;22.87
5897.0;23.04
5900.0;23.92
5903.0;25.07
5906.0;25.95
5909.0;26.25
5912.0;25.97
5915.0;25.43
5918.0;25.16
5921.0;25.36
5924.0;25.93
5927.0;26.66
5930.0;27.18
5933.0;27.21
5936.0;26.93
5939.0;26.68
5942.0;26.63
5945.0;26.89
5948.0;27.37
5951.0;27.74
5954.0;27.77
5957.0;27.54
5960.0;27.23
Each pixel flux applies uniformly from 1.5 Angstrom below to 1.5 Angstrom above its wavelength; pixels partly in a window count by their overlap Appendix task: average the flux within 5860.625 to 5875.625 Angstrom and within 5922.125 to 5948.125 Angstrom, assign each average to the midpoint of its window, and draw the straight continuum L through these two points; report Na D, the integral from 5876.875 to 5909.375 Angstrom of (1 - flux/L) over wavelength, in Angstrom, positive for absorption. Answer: 1.6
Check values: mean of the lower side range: 26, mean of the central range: 25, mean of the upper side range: 26.8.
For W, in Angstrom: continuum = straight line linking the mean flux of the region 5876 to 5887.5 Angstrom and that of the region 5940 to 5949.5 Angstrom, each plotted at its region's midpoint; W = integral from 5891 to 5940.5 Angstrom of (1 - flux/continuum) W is 2.13 Angstrom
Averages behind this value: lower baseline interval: 26.4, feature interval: 25.5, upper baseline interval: 26.9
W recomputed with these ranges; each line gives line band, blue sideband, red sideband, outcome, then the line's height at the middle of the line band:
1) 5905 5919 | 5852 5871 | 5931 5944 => 0.5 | 26.7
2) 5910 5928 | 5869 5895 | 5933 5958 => 0.5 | 26.5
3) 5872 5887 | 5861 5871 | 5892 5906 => -0.9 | 25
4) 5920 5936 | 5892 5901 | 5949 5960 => -0.6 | 25.6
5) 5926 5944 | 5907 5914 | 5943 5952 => 0.0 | 26.9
